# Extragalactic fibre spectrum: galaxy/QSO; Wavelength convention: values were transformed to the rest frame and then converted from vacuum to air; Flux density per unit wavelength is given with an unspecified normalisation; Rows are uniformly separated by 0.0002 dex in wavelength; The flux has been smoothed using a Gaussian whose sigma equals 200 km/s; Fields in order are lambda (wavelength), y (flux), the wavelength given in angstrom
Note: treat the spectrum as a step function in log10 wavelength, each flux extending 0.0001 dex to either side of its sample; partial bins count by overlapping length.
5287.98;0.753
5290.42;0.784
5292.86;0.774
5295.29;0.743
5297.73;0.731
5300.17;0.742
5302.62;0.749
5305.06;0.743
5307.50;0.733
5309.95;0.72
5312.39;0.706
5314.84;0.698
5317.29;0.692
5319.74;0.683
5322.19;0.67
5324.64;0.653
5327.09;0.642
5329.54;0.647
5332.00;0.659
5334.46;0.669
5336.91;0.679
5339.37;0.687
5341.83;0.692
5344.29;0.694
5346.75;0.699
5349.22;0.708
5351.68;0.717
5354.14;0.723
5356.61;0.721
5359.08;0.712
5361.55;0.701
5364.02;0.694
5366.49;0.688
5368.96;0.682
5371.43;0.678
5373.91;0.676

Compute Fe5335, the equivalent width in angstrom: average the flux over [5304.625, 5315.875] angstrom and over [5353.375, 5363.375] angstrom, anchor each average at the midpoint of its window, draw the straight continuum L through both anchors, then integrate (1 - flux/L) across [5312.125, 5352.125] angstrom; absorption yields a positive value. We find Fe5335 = 2.0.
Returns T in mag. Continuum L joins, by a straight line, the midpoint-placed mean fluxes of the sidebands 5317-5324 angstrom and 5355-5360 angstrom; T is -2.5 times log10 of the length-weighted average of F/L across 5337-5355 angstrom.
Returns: 0.005 mag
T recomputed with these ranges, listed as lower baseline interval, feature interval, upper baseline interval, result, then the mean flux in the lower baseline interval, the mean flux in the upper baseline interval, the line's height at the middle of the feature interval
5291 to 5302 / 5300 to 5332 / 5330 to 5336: 0.013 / 0.749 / 0.662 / 0.703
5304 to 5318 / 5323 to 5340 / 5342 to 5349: 0.068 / 0.716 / 0.697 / 0.705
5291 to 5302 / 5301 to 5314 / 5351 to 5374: 0.018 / 0.749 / 0.7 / 0.741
